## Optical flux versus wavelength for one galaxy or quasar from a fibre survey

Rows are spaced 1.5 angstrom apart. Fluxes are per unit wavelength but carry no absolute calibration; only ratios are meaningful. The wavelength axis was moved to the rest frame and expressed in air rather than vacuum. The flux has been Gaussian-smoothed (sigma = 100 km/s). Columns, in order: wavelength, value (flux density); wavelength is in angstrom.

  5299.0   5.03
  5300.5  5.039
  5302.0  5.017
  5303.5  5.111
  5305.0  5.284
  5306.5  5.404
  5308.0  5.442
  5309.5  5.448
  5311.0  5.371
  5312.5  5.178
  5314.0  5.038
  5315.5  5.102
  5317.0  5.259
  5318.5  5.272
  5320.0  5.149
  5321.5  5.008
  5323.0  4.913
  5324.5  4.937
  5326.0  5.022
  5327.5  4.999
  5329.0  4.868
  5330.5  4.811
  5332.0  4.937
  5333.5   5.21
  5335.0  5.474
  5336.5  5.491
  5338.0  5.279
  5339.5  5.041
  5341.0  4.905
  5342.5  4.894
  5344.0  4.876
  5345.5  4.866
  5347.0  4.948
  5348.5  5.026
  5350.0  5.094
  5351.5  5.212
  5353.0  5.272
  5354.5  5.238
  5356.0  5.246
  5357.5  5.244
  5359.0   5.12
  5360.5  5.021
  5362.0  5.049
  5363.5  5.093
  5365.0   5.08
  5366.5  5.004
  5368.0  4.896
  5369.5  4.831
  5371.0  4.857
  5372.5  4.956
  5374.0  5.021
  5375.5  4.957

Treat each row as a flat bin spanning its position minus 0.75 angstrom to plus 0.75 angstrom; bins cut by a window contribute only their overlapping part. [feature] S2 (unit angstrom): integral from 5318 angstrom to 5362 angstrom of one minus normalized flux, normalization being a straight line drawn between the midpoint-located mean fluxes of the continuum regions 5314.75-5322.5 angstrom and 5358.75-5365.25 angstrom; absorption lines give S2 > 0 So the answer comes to 0.25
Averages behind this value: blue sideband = 5.15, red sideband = 5.07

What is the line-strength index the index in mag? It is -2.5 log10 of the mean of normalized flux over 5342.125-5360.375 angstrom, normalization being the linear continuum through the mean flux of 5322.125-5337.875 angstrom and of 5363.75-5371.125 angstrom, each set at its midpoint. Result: -0.02 mag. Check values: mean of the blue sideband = 5.07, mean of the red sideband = 4.95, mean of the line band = 5.09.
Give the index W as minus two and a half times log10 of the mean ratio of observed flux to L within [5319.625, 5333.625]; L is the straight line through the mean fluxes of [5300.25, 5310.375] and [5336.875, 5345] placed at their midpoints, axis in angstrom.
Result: 0.03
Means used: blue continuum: 5.26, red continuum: 5.02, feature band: 4.97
